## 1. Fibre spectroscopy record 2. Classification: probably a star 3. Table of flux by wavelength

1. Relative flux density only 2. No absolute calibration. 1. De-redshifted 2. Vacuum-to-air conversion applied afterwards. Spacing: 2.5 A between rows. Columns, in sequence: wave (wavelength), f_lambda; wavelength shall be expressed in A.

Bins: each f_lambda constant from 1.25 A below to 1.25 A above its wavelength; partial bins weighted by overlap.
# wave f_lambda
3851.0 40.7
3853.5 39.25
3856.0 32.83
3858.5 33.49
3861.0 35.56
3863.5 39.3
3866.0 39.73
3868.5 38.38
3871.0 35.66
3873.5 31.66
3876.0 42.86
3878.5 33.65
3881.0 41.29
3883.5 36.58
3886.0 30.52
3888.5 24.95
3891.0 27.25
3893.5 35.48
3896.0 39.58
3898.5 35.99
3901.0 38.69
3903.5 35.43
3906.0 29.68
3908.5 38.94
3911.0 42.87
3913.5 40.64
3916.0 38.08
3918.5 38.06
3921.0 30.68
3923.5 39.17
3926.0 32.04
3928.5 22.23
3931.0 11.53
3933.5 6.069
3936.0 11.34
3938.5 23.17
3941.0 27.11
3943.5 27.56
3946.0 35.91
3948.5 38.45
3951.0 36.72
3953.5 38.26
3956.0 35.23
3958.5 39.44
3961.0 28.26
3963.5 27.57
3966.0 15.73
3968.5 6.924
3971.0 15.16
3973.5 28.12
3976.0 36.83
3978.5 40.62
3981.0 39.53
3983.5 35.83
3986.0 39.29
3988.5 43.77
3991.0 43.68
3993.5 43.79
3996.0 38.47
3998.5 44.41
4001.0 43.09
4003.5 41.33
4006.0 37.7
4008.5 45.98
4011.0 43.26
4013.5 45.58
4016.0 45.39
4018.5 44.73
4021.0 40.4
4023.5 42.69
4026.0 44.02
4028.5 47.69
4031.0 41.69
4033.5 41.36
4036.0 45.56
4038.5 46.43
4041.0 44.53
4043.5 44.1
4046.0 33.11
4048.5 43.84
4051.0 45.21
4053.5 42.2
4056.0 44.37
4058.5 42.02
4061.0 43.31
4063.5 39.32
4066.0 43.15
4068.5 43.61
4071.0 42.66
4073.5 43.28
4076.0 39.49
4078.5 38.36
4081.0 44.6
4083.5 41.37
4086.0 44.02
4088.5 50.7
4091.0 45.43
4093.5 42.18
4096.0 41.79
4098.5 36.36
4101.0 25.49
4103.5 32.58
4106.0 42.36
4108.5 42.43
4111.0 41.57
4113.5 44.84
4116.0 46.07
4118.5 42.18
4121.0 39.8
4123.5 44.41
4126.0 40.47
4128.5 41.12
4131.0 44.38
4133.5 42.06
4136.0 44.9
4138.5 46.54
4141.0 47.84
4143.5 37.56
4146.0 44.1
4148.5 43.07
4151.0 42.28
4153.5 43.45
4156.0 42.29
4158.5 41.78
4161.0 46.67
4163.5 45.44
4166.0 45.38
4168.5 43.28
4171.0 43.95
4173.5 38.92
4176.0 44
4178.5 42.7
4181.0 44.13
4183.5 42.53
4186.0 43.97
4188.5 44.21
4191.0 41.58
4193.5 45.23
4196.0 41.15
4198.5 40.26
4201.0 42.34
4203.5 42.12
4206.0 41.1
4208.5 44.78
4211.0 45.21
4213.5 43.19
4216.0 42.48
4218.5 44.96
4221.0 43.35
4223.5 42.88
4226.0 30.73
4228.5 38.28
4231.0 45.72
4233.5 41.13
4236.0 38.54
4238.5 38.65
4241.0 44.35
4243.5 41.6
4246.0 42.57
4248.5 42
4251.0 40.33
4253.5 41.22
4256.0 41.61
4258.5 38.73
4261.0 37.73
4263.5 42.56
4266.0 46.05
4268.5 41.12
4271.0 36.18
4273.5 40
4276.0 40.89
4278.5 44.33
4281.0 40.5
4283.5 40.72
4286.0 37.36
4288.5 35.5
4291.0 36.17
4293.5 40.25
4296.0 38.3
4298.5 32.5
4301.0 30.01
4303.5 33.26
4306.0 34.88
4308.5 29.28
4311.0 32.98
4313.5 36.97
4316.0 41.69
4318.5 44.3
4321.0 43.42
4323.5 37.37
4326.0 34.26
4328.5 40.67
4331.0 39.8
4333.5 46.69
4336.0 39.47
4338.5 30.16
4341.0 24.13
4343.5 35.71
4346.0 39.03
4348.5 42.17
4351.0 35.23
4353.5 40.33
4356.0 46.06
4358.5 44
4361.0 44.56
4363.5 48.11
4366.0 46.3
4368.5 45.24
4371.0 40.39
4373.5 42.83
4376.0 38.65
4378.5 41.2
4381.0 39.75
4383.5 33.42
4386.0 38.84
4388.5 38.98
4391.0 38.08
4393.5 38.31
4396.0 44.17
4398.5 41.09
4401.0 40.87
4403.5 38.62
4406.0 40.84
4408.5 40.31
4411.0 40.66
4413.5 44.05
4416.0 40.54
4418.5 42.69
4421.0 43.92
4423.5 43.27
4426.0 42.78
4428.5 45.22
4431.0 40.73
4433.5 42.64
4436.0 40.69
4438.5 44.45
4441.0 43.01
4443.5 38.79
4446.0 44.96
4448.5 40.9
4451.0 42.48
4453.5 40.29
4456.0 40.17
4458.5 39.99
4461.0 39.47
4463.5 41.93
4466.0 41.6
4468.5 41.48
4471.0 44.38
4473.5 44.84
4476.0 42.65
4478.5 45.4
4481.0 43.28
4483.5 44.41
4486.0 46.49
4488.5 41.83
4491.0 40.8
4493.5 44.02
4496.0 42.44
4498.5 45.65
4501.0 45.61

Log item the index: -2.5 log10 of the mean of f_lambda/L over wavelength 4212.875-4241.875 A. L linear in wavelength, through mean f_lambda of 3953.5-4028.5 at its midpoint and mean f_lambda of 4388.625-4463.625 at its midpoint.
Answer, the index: -0.041 mag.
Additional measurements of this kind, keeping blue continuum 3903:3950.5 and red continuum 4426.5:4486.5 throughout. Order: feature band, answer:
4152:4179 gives -0.22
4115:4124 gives -0.24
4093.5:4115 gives -0.14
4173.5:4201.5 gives -0.18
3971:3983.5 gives -0.10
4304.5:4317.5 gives 0.11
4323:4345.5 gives 0.09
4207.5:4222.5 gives -0.19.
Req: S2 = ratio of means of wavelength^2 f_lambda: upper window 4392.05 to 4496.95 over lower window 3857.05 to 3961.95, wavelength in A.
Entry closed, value 1.7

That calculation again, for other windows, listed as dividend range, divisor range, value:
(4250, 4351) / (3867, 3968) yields 1.44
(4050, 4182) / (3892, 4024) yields 1.33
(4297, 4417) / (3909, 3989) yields 1.57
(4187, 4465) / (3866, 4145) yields 1.24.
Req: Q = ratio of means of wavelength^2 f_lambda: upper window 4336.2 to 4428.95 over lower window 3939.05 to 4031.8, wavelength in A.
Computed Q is 1.33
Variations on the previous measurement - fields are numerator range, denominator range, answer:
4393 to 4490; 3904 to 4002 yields 1.65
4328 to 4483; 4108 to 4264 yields 1.08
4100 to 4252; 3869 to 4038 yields 1.34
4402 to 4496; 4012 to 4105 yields 1.20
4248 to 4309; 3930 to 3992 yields 1.53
